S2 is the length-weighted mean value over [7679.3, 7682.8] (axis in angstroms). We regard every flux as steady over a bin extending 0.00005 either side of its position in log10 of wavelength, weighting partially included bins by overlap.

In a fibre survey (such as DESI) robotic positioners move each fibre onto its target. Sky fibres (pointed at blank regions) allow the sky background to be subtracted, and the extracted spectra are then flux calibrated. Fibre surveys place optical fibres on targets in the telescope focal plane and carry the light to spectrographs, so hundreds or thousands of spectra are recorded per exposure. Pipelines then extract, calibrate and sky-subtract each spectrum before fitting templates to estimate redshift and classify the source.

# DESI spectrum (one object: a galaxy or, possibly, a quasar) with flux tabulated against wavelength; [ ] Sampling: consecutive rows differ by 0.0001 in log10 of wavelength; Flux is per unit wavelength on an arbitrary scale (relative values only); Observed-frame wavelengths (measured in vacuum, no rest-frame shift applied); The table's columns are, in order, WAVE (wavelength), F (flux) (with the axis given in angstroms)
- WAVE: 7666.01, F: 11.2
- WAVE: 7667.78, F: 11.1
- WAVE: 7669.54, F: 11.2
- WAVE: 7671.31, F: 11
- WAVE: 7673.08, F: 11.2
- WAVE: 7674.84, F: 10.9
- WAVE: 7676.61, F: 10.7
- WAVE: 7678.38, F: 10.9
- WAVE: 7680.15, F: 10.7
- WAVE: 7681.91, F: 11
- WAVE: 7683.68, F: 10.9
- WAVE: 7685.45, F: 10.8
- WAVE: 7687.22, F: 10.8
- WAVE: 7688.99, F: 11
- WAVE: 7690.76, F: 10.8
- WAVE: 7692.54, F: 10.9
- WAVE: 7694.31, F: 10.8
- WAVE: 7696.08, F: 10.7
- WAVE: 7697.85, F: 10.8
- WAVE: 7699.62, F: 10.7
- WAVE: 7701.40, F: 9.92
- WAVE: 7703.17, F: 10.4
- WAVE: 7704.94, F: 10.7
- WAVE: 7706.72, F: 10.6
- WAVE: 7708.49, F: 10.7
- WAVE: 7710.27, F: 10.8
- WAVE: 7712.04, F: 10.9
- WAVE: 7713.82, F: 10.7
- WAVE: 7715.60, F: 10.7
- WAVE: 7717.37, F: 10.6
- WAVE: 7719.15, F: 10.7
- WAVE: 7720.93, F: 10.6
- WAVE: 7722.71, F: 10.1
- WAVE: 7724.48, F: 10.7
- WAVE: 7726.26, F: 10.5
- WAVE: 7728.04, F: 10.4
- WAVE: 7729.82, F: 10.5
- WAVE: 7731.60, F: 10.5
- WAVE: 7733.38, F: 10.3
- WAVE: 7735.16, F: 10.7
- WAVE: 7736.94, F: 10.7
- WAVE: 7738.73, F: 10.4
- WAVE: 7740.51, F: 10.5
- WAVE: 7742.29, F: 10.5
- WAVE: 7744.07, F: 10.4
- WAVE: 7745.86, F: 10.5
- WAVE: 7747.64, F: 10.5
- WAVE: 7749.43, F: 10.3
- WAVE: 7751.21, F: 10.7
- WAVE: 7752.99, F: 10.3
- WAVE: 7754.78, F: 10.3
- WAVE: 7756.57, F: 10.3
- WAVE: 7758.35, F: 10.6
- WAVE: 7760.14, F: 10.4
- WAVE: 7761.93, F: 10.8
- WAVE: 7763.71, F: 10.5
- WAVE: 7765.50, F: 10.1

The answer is 10.9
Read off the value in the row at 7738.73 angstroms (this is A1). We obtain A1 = 10.4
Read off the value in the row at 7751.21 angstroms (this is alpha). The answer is 10.7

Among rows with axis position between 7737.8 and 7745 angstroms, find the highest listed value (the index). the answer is 10.5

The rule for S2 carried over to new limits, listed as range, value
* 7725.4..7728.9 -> 10.4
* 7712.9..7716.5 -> 10.7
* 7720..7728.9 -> 10.5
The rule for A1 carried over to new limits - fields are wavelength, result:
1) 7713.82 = 10.7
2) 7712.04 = 10.9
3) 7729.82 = 10.5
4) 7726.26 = 10.5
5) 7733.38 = 10.3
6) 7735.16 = 10.7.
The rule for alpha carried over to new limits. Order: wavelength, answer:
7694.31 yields 10.8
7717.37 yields 10.6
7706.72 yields 10.6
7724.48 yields 10.7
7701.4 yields 9.92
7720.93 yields 10.6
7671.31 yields 11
